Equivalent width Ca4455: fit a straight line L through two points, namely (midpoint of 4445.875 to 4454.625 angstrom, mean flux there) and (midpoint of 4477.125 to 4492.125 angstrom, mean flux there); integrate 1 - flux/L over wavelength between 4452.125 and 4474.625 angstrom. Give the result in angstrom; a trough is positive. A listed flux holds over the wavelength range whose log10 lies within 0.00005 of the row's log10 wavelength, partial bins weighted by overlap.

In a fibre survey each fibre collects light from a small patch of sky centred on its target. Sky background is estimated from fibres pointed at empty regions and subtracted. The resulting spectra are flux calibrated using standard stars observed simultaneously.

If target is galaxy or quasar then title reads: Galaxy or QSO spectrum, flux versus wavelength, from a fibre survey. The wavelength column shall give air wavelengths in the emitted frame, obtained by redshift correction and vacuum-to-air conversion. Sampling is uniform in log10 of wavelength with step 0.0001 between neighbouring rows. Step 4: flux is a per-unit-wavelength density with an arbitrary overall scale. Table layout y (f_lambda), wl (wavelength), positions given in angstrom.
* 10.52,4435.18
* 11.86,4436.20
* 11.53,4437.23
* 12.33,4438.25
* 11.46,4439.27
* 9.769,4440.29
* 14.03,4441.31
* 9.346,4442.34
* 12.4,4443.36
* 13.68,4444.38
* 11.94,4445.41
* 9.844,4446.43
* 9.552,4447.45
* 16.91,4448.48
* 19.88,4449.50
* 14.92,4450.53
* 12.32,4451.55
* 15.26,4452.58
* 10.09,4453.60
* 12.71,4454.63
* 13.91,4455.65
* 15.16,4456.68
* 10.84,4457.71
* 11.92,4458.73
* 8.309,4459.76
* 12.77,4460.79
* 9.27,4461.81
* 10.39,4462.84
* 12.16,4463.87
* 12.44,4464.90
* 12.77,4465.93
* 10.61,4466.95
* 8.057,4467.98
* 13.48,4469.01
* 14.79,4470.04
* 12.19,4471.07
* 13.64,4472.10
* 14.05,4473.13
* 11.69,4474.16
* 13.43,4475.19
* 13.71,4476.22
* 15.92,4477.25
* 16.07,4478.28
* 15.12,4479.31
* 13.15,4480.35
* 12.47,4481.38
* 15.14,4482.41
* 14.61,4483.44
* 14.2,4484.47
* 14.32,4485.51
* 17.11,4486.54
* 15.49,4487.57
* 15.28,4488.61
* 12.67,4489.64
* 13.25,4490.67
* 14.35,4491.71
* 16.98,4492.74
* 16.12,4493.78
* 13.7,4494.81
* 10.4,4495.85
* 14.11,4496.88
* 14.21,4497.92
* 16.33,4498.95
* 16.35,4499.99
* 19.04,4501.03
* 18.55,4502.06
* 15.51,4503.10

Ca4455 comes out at 2.9 angstrom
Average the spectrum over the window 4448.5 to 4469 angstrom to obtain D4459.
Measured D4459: 12.4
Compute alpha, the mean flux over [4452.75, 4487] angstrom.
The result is 12.9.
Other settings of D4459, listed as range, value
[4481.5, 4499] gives 14.5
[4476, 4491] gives 14.6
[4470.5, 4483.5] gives 13.9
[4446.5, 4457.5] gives 13.8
